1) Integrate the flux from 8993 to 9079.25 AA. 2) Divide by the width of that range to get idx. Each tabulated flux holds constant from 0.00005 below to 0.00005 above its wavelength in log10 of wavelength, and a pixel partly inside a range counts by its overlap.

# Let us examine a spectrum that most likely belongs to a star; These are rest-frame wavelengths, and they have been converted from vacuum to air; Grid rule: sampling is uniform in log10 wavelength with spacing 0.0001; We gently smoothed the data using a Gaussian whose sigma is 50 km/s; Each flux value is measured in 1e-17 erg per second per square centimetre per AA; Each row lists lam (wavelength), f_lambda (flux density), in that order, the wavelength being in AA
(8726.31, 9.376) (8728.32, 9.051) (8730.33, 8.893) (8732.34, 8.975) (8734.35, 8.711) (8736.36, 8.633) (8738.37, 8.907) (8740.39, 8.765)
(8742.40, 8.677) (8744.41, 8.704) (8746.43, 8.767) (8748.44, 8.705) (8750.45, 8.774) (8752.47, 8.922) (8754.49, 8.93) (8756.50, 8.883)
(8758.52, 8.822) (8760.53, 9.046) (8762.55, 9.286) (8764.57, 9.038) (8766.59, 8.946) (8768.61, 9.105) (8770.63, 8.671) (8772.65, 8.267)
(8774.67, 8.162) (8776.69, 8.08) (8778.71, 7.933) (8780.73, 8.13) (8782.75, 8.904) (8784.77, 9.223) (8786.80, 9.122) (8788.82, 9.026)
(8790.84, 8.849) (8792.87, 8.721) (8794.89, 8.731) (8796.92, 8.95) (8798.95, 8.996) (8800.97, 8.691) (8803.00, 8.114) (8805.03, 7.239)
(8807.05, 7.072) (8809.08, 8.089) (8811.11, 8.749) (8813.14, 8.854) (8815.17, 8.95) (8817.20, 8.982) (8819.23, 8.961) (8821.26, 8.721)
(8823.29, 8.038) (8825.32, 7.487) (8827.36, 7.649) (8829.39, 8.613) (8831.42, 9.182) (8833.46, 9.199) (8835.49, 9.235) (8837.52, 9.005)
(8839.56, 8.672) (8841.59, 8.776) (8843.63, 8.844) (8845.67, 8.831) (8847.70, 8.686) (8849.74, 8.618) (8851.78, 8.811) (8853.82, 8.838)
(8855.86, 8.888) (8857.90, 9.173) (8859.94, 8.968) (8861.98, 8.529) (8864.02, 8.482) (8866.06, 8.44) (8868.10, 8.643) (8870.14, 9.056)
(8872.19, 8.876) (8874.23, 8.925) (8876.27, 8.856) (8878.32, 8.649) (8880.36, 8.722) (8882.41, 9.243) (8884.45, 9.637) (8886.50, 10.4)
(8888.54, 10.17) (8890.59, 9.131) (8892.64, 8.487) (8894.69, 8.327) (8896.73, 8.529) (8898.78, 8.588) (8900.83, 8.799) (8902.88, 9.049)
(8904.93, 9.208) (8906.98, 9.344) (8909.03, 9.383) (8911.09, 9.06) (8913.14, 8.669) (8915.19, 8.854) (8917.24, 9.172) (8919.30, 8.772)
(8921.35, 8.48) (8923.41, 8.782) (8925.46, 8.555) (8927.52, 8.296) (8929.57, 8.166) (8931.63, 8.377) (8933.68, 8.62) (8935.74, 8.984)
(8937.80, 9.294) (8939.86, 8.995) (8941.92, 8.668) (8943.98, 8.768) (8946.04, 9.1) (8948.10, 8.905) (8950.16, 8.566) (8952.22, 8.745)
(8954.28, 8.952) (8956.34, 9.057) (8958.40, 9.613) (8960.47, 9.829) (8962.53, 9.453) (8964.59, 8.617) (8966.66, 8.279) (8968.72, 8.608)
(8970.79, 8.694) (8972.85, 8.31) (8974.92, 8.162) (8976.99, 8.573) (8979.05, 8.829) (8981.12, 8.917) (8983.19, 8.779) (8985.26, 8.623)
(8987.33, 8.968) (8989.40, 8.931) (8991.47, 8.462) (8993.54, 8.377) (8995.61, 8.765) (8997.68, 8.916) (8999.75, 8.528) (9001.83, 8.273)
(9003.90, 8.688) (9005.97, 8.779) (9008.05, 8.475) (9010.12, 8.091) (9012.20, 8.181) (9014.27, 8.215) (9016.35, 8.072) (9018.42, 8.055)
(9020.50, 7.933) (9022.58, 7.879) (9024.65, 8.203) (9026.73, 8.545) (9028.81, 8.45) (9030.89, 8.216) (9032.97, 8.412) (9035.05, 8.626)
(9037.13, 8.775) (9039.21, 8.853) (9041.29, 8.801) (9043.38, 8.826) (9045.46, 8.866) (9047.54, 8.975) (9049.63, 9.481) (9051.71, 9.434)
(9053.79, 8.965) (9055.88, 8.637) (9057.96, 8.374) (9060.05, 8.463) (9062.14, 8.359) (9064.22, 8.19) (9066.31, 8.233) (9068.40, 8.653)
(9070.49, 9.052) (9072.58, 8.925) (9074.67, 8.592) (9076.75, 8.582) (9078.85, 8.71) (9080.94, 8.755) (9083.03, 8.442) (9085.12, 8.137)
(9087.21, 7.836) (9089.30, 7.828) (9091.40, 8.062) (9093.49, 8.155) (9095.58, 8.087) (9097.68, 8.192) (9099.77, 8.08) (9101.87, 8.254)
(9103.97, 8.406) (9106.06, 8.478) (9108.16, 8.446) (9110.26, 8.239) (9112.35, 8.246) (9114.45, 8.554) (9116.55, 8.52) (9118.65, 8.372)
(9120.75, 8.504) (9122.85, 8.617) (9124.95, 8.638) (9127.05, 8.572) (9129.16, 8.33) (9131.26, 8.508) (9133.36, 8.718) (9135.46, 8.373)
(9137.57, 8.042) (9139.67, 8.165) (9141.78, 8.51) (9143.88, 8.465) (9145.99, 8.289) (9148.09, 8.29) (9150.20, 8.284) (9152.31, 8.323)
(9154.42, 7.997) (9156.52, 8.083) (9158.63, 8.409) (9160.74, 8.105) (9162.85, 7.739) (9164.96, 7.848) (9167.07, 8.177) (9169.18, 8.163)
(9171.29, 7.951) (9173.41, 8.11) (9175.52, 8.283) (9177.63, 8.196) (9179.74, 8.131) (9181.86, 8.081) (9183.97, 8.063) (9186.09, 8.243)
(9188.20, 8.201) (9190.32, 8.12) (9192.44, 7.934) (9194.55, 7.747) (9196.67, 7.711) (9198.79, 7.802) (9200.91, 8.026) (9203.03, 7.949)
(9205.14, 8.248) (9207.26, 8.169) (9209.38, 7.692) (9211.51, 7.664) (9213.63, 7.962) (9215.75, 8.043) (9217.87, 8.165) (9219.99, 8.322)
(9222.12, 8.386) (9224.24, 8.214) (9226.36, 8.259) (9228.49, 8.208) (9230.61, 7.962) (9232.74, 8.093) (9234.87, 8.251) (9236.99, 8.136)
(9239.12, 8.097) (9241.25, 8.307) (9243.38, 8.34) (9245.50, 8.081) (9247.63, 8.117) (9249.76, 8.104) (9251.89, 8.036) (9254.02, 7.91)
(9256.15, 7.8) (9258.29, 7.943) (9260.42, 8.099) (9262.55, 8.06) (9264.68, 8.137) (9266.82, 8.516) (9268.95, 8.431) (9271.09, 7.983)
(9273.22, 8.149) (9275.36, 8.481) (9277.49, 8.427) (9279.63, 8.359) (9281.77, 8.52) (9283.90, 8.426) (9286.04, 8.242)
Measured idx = 8.56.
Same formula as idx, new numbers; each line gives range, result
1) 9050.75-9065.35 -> 8.63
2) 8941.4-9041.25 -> 8.62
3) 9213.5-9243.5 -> 8.18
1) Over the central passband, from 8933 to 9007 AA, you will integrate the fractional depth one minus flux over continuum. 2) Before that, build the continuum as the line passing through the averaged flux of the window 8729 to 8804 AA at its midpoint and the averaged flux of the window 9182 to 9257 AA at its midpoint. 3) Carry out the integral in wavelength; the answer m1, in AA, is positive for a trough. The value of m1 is -3.03 AA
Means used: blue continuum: 8.76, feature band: 8.8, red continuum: 8.07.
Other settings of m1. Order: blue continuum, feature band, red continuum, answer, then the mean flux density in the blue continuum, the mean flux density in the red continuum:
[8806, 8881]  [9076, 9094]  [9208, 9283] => 0.2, 8.68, 8.15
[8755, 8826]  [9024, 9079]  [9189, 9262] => -2.7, 8.6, 8.06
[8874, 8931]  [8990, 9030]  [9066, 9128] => 1.3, 8.93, 8.41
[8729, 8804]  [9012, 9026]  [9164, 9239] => 0.5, 8.76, 8.07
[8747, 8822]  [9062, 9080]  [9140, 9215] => -0.8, 8.67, 8.08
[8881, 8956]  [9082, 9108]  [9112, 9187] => 0.8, 8.92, 8.27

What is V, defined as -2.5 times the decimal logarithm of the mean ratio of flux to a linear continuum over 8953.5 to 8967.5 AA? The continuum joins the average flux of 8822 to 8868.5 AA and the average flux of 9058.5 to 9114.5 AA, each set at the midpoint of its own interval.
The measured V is -0.07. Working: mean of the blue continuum 8.68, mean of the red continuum 8.37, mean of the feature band 9.13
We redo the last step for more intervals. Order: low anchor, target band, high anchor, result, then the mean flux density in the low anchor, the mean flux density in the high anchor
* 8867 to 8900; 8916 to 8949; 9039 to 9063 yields 0.03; 9.01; 8.84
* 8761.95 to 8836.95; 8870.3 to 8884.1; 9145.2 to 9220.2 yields -0.05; 8.59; 8.07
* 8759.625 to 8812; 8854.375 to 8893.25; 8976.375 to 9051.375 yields -0.05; 8.58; 8.57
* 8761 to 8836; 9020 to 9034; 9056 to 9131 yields 0.03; 8.59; 8.4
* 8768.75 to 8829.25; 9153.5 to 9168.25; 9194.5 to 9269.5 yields 0.01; 8.47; 8.09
